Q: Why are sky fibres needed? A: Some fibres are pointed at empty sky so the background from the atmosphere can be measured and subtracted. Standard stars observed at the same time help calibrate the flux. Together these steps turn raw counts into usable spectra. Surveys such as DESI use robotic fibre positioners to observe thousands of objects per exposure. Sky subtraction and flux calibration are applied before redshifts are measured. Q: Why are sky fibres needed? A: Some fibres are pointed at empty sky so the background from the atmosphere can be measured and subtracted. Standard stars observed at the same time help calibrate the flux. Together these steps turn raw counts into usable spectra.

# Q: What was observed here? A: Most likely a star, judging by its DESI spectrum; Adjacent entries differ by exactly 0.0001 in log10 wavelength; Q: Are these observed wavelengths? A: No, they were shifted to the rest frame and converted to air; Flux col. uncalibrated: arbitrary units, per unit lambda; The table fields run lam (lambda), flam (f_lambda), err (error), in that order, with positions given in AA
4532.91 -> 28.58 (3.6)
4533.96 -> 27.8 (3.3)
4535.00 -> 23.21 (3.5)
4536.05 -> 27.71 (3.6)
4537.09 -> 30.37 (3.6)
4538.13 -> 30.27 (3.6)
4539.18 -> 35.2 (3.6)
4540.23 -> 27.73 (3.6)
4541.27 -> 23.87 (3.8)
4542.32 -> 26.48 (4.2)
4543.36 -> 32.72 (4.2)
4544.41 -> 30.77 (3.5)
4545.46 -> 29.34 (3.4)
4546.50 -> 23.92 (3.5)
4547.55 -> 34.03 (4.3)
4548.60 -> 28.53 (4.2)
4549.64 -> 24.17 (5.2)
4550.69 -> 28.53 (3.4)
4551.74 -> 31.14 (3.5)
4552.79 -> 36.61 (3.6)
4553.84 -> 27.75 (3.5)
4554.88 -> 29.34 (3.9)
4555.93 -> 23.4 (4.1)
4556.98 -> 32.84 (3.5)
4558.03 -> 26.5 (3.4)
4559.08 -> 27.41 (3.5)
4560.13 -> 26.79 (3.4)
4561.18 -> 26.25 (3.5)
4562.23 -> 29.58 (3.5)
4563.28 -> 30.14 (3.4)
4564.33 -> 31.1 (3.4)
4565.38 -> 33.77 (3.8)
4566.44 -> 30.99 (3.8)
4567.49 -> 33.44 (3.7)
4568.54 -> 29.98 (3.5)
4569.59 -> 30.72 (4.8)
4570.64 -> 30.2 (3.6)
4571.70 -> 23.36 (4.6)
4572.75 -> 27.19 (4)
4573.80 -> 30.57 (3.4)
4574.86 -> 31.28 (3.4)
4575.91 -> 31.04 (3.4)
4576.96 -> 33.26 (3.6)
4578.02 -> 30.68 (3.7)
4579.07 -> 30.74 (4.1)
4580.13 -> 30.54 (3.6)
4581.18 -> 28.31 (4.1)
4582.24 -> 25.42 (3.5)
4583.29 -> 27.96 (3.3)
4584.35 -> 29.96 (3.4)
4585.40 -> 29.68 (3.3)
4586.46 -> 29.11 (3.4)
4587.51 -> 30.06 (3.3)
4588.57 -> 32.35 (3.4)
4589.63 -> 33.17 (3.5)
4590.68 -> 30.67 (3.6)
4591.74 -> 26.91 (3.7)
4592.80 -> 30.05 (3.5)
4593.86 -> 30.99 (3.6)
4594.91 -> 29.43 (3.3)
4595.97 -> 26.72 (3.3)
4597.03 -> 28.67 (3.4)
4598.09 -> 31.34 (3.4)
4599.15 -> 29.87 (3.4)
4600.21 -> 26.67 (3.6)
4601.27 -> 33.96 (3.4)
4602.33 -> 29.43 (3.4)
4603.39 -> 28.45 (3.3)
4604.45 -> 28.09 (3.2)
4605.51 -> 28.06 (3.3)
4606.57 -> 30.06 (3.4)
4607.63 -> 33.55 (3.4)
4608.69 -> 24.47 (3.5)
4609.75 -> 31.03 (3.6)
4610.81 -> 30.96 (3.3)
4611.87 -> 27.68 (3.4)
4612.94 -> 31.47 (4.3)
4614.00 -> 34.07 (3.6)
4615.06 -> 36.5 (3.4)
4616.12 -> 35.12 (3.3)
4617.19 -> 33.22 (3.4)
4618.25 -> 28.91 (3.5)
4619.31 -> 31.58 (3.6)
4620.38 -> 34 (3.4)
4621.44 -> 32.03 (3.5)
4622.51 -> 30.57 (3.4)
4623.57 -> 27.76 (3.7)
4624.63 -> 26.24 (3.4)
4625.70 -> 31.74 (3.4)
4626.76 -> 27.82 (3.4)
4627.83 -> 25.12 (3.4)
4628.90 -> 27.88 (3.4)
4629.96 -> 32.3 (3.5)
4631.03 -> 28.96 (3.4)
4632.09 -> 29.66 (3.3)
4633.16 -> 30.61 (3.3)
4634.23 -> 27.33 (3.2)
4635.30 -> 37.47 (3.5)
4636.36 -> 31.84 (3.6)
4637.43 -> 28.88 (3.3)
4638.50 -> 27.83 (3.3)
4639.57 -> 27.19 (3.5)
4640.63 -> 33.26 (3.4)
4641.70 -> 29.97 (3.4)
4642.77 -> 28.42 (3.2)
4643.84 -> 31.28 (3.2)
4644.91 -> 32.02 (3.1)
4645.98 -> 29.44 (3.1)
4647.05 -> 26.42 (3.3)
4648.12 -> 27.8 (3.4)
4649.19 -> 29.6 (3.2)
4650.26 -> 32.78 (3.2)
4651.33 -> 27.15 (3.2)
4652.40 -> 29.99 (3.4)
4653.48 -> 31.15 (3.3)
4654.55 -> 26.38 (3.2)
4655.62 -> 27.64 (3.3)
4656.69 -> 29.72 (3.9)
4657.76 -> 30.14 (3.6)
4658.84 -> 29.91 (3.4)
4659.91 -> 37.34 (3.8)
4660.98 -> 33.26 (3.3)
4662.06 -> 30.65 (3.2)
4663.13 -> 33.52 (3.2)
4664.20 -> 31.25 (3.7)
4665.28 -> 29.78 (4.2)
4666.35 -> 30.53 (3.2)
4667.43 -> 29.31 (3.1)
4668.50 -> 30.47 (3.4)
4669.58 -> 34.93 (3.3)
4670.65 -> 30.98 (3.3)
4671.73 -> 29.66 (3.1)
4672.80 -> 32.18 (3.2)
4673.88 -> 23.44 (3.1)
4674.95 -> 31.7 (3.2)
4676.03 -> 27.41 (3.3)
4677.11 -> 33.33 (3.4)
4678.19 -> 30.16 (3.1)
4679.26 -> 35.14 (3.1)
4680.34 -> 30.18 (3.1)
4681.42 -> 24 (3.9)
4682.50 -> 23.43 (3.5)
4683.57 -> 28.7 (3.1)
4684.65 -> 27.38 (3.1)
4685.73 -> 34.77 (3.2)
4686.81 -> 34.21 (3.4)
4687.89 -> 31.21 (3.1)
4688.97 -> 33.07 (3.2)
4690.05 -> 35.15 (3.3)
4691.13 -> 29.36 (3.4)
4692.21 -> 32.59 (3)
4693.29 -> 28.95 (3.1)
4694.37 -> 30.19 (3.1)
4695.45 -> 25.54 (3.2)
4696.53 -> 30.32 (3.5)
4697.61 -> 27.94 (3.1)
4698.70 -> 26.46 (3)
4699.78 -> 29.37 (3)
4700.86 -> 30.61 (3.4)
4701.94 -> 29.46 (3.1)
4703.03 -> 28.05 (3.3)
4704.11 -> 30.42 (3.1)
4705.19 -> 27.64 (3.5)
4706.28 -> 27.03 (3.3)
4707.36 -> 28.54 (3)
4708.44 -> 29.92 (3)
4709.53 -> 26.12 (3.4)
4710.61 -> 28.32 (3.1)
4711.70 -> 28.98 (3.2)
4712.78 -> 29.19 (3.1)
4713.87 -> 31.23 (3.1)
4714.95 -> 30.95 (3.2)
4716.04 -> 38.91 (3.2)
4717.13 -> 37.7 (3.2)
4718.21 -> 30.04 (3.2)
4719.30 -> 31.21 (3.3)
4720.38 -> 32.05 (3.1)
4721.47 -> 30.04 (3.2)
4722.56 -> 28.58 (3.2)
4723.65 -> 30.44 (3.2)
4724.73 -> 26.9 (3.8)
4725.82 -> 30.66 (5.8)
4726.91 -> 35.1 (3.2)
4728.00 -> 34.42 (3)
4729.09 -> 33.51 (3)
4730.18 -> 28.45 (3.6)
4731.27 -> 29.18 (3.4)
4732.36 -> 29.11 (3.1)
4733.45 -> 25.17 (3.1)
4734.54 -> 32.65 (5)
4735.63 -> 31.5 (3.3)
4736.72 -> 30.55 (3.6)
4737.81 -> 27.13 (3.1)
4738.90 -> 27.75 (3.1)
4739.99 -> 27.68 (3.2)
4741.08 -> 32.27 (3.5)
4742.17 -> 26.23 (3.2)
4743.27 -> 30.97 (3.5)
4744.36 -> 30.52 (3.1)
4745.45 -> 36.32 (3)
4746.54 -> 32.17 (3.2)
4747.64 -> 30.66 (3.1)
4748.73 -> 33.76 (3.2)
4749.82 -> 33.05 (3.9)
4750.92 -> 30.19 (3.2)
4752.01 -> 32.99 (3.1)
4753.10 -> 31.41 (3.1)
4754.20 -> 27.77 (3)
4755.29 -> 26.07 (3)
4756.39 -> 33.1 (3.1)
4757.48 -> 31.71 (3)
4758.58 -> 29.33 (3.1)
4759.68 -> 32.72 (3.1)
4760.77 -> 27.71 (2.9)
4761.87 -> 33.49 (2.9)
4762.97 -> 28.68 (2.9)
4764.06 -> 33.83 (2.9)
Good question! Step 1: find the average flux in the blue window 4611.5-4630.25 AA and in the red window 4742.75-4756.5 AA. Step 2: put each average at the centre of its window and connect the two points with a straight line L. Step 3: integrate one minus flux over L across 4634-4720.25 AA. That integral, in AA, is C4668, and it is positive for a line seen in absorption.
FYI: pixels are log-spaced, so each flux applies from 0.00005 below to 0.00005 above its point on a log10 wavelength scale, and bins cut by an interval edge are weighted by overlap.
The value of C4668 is 2.3 AA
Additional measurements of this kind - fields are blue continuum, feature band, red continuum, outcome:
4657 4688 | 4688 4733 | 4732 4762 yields 0.4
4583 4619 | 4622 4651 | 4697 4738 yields 0.6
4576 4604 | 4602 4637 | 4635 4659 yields -0.8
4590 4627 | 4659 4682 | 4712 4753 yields -0.2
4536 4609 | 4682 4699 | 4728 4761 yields 0.1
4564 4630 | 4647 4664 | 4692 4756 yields -0.1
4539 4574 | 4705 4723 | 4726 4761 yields 0.0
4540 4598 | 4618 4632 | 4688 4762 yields 0.1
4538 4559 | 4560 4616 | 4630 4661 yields -0.9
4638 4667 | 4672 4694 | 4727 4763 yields 0.0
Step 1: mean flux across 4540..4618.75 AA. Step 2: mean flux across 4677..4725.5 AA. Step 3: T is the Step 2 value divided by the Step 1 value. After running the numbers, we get 1.0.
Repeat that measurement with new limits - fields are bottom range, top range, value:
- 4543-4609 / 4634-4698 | 1.02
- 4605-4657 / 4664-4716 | 0.99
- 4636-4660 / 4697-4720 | 1.01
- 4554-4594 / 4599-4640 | 1.02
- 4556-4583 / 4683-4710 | 1.01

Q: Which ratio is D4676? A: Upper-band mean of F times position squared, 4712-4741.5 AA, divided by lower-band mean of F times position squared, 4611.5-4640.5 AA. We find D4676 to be 1.05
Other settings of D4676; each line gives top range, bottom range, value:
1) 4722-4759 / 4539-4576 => 1.13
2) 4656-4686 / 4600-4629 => 1.03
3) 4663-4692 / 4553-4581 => 1.08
